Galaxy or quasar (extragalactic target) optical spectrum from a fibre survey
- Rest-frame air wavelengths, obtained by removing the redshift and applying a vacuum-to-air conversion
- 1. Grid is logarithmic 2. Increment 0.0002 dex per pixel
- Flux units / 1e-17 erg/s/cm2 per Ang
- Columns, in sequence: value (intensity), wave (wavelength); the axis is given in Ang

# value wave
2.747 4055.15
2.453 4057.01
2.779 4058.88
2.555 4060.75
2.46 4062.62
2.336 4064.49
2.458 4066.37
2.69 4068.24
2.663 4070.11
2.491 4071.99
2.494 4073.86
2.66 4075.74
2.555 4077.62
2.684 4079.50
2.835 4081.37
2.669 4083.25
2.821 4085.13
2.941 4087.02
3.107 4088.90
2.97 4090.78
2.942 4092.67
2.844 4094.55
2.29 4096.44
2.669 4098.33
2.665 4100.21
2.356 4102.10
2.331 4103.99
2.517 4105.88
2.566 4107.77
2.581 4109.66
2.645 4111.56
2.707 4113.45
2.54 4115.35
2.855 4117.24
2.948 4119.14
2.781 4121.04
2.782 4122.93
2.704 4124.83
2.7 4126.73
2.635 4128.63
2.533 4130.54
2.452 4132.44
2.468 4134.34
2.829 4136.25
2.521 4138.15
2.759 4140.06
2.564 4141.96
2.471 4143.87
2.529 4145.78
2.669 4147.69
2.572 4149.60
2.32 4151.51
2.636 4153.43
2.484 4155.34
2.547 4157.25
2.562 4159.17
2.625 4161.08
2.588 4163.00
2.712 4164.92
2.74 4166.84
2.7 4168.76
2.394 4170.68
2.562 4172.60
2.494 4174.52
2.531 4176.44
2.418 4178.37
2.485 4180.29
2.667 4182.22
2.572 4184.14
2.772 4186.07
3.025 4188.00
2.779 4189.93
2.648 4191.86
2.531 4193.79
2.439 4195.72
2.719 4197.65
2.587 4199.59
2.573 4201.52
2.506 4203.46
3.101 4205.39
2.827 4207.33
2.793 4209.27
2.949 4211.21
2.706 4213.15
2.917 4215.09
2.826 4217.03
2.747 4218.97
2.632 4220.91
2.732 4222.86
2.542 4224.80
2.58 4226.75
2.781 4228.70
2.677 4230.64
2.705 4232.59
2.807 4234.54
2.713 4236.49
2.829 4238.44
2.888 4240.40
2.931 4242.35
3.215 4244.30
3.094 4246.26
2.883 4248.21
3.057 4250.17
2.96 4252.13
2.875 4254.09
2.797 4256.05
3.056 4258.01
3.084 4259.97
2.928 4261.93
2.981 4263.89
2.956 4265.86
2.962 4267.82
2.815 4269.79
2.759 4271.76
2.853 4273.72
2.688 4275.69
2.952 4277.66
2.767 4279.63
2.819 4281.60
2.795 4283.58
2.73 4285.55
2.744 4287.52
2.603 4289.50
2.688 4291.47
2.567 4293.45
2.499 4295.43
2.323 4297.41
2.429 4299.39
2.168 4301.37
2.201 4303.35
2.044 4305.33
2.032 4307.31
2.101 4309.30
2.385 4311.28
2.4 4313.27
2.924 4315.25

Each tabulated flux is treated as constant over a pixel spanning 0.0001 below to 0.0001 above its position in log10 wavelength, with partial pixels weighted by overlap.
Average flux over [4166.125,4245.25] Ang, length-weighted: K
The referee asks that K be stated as 2.71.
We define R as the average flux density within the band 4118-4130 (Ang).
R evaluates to 2.75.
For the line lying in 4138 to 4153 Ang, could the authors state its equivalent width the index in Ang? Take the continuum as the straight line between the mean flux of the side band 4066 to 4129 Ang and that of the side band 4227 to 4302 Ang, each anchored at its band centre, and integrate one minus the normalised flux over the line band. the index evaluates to 0.89 Ang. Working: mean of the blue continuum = 2.68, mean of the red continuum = 2.8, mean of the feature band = 2.55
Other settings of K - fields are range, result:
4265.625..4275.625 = 2.85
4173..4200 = 2.62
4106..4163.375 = 2.62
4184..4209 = 2.7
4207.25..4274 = 2.85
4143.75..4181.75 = 2.55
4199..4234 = 2.74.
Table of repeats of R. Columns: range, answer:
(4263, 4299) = 2.74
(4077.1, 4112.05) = 2.69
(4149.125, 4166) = 2.56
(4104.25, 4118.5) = 2.62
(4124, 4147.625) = 2.6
